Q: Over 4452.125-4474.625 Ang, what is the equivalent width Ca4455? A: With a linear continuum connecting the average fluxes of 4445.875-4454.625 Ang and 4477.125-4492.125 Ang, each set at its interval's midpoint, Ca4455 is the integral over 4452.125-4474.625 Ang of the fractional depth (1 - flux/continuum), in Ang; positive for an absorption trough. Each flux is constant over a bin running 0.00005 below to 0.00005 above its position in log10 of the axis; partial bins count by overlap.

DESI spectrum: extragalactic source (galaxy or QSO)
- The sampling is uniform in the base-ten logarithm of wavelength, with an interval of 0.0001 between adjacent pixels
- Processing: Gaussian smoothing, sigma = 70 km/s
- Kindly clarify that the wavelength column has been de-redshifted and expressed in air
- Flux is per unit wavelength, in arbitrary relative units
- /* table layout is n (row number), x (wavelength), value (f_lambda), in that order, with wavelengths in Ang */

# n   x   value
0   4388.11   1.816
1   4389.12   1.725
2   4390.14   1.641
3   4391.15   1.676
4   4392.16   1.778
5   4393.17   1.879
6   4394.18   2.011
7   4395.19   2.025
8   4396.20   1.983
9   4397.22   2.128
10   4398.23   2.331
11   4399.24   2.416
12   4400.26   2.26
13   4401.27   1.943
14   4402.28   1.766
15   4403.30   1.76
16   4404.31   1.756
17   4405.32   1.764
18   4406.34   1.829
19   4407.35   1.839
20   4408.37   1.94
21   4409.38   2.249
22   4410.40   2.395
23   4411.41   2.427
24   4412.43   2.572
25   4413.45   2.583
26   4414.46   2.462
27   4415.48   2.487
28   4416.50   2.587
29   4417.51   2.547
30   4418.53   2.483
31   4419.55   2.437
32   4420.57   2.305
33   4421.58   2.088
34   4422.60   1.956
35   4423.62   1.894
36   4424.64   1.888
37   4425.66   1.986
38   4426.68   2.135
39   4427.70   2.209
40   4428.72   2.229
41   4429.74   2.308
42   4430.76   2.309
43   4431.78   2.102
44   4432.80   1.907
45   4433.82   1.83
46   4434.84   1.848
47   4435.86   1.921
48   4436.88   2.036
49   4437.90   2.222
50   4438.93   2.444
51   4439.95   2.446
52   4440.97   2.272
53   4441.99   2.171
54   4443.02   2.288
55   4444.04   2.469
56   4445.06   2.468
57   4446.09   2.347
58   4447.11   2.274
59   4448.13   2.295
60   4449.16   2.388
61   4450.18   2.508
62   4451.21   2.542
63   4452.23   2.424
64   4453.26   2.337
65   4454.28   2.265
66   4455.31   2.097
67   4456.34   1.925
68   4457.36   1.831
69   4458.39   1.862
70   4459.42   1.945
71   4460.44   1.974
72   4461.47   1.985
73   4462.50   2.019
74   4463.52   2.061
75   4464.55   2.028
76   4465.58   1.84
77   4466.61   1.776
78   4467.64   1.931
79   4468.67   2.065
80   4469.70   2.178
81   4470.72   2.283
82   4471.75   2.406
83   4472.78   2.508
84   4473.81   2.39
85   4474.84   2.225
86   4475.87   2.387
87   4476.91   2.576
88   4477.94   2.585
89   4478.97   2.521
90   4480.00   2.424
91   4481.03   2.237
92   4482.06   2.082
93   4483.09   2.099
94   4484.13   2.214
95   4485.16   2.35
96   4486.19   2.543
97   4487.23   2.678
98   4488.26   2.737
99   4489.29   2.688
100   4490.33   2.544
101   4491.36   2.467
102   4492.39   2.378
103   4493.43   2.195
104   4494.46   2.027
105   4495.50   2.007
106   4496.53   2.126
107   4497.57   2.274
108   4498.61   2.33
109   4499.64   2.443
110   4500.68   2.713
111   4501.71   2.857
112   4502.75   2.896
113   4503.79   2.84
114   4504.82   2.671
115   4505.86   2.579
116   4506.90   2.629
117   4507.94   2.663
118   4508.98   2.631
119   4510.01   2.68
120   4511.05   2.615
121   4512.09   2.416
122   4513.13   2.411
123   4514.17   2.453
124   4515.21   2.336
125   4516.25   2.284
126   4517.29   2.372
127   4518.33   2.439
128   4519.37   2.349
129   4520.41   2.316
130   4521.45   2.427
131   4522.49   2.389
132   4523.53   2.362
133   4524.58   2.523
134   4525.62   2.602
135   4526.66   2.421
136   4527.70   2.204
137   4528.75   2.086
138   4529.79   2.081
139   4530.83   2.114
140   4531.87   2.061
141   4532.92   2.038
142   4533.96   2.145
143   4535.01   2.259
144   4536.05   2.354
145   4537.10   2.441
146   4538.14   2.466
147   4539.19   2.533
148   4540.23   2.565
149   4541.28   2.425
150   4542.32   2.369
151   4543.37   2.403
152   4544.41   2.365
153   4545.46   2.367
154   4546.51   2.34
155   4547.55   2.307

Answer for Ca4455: 2.9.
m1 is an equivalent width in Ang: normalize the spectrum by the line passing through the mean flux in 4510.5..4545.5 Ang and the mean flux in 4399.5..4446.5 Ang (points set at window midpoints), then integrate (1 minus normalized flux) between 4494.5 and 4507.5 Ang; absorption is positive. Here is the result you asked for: -1.2 Ang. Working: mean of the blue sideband 2.18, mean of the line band 2.51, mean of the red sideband 2.35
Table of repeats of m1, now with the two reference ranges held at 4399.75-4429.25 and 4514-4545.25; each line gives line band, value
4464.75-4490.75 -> -0.8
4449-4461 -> 0.3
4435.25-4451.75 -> -0.8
